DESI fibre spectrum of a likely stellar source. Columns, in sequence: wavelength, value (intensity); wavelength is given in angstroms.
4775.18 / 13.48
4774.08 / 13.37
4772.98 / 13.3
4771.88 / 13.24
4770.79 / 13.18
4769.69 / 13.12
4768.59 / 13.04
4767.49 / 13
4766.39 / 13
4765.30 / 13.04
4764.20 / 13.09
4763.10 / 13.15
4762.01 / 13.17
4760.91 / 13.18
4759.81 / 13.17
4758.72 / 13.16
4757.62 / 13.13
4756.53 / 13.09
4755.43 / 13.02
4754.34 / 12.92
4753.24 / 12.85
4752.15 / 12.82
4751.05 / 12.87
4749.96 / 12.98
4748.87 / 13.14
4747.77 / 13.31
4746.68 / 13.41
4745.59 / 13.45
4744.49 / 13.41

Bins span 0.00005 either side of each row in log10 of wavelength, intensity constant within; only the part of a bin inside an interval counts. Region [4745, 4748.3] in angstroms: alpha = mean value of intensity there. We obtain 13.4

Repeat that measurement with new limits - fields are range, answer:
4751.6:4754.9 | 12.9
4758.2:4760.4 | 13.2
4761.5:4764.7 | 13.2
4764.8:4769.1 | 13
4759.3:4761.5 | 13.1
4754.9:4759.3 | 13.1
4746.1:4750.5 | 13.2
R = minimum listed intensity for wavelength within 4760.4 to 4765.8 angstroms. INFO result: 13.04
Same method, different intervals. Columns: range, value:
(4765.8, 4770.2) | 13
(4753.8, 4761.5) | 12.92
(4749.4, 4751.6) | 12.87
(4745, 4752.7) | 12.82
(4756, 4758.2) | 13.09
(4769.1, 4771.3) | 13.12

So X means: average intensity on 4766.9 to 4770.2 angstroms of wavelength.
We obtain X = 13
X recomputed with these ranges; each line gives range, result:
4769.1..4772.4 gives 13.2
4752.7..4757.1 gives 13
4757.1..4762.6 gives 13.2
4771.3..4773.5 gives 13.3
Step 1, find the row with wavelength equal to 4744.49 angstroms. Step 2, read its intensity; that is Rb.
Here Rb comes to 13.41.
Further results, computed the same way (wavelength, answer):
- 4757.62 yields 13.13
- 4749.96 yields 12.98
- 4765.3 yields 13.04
